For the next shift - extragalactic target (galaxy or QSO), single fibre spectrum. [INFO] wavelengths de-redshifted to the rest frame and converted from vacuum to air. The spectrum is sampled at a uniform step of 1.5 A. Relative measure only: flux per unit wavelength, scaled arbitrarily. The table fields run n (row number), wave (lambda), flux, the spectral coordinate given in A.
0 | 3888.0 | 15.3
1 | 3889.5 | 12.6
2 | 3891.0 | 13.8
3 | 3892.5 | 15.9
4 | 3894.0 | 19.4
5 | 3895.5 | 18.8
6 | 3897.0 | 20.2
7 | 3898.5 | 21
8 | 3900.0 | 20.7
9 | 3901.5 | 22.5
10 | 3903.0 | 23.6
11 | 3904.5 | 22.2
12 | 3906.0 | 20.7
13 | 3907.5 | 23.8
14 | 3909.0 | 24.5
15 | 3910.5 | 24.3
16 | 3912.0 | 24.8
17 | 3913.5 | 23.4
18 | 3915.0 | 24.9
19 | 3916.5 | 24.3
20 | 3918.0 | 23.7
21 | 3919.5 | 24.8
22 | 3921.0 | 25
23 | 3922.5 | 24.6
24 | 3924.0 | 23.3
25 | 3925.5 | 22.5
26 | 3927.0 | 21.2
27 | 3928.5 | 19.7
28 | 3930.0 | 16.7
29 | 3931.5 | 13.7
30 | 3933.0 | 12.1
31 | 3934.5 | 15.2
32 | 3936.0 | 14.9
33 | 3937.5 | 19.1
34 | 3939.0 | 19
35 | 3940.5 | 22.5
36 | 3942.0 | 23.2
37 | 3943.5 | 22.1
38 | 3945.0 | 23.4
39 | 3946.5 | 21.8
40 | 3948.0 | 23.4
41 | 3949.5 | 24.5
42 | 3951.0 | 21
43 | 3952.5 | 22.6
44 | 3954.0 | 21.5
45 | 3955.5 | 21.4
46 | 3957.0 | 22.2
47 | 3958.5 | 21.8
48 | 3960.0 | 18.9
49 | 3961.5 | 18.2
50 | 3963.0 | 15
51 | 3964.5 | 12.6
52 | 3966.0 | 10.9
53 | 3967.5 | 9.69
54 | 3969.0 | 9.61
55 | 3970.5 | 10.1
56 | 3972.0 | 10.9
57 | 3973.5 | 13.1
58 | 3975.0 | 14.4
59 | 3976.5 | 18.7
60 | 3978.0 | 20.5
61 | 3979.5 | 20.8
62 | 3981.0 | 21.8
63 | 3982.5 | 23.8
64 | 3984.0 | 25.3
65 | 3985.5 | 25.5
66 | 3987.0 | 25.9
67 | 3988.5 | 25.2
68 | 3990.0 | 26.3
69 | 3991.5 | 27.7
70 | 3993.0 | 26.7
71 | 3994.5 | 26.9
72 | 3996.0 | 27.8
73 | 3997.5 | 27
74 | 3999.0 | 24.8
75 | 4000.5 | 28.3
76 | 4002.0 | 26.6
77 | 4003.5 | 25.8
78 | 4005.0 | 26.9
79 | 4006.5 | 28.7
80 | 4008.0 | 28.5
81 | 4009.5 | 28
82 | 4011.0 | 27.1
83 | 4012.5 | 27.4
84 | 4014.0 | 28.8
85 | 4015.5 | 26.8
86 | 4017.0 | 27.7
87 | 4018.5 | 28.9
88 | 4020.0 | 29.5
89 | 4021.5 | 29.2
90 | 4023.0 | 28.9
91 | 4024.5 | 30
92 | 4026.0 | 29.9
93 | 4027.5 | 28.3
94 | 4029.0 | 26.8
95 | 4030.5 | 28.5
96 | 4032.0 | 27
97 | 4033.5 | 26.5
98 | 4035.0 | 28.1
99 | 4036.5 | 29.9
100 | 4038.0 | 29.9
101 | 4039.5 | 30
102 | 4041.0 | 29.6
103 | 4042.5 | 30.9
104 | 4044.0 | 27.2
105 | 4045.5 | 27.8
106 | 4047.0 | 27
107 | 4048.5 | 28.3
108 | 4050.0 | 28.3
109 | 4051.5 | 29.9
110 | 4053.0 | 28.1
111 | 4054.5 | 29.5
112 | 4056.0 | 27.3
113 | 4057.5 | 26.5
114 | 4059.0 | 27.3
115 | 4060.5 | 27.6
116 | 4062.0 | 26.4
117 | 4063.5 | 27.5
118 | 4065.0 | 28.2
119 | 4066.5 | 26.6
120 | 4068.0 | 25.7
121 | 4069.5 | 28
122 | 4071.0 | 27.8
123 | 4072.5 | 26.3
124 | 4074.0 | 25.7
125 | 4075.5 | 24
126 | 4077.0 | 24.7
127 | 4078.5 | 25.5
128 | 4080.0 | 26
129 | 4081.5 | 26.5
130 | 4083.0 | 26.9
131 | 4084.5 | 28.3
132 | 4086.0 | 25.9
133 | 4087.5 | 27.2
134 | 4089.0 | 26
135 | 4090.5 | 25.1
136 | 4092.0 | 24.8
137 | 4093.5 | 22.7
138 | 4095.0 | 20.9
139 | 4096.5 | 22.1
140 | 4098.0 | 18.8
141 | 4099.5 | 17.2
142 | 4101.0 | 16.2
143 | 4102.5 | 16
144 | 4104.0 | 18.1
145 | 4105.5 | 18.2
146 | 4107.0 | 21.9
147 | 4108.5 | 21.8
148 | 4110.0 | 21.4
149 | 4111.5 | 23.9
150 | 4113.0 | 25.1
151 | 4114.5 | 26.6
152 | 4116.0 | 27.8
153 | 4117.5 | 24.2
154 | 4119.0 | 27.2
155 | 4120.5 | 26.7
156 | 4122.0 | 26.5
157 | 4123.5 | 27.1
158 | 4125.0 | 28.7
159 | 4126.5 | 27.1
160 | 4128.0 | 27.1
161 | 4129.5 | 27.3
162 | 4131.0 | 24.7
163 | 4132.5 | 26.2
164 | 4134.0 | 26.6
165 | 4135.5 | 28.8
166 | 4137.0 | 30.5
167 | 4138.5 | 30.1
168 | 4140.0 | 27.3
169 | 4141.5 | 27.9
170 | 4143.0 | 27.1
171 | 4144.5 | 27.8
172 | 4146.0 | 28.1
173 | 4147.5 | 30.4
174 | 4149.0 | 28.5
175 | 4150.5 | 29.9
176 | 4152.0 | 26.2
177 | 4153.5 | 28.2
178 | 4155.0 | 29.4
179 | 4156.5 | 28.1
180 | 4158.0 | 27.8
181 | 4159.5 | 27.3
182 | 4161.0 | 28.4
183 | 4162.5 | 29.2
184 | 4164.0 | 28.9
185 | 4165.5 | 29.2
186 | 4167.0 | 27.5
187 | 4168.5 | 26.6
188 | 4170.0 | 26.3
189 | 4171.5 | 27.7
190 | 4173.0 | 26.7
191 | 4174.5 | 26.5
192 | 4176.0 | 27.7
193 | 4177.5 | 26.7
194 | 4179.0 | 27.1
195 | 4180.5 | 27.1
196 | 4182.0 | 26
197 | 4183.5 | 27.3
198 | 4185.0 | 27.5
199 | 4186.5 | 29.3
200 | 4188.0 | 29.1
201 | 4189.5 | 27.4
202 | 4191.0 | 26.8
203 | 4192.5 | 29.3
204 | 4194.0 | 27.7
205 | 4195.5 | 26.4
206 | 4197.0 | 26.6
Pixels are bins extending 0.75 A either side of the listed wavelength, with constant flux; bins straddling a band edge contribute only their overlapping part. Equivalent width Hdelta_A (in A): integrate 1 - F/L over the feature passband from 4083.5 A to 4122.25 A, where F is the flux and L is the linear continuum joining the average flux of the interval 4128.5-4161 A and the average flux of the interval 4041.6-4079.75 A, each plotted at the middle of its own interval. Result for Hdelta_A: 6.4 A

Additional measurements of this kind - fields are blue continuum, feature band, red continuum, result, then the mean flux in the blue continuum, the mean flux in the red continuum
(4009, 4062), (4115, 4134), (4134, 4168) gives 1.1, 28.3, 28.4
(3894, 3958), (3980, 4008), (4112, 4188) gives -3.4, 21.5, 27.6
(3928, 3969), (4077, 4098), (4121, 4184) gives -0.2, 18.6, 27.7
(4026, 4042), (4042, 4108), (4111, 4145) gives 6.5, 28.6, 27.1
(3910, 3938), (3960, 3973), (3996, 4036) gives 6.2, 20.9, 27.9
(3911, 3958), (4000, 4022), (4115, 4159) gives -3.8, 21.4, 27.7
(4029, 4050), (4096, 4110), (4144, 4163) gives 4.6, 28.4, 28.4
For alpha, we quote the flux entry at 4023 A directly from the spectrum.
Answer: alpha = 28.9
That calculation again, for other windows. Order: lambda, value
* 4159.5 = 27.3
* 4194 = 27.7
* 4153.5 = 28.2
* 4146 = 28.1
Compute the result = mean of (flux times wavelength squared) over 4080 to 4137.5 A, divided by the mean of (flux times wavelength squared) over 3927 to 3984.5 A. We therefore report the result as 1.44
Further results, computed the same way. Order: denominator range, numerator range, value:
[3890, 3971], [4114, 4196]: 1.54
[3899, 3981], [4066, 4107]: 1.29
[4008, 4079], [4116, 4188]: 1.05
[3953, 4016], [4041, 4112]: 1.19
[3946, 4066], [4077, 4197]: 1.13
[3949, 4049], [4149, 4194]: 1.24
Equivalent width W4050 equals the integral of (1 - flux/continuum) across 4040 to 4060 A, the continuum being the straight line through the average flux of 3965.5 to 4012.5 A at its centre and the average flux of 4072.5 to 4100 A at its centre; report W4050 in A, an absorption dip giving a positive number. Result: -3.8 A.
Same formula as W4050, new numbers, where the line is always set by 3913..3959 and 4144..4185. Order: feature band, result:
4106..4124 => 1.0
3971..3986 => 2.2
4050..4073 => -2.5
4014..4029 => -3.2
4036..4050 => -2.6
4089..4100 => 1.6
